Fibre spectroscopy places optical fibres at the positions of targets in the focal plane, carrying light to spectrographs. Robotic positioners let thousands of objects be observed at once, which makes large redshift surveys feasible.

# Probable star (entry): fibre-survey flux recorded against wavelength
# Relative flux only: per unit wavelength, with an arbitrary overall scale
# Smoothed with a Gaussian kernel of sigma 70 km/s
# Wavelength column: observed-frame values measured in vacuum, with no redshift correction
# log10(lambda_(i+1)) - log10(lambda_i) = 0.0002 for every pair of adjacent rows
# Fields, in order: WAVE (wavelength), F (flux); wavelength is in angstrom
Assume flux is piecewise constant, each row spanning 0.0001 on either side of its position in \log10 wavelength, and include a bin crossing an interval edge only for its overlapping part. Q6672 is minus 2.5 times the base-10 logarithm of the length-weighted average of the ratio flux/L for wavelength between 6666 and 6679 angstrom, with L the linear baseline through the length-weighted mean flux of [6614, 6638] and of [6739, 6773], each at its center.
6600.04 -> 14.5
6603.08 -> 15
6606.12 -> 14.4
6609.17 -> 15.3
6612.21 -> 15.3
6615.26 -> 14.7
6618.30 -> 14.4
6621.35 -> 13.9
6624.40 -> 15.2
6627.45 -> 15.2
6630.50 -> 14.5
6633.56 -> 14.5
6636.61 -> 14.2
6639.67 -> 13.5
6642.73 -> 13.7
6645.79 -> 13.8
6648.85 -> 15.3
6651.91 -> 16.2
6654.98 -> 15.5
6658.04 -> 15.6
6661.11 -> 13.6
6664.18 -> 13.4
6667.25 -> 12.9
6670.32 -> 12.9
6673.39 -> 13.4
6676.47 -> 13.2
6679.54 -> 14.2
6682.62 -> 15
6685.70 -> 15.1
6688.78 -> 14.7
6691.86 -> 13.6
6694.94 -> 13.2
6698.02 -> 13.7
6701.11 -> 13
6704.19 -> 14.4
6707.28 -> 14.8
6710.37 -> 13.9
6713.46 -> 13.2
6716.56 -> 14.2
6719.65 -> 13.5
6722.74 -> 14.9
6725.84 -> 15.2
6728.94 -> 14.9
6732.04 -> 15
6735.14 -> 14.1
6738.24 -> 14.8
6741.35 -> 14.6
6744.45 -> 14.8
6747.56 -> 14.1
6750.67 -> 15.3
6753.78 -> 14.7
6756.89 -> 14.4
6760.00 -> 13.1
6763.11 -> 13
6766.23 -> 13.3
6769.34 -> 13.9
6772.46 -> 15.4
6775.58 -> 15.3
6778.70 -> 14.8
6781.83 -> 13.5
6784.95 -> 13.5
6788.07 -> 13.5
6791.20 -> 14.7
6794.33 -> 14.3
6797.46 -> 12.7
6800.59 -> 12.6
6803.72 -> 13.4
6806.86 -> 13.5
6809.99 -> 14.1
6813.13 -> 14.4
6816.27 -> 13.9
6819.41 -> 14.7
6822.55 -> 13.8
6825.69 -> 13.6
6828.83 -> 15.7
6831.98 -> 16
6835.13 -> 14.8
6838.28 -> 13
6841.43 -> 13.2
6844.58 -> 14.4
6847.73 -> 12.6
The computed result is 0.099 mag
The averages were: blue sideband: 14.6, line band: 13.2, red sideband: 14.2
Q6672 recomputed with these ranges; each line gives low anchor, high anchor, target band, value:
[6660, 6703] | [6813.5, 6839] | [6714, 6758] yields -0.04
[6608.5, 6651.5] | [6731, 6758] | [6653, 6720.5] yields 0.05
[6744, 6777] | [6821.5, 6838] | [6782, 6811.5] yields 0.07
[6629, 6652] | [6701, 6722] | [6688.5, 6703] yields 0.04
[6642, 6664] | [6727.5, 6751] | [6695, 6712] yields 0.06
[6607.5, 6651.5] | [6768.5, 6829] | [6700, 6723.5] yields 0.03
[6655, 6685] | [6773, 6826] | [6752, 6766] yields 0.01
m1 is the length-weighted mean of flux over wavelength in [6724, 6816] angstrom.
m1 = 14.2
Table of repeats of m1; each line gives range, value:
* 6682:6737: 14.2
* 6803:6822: 14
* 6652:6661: 15.3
